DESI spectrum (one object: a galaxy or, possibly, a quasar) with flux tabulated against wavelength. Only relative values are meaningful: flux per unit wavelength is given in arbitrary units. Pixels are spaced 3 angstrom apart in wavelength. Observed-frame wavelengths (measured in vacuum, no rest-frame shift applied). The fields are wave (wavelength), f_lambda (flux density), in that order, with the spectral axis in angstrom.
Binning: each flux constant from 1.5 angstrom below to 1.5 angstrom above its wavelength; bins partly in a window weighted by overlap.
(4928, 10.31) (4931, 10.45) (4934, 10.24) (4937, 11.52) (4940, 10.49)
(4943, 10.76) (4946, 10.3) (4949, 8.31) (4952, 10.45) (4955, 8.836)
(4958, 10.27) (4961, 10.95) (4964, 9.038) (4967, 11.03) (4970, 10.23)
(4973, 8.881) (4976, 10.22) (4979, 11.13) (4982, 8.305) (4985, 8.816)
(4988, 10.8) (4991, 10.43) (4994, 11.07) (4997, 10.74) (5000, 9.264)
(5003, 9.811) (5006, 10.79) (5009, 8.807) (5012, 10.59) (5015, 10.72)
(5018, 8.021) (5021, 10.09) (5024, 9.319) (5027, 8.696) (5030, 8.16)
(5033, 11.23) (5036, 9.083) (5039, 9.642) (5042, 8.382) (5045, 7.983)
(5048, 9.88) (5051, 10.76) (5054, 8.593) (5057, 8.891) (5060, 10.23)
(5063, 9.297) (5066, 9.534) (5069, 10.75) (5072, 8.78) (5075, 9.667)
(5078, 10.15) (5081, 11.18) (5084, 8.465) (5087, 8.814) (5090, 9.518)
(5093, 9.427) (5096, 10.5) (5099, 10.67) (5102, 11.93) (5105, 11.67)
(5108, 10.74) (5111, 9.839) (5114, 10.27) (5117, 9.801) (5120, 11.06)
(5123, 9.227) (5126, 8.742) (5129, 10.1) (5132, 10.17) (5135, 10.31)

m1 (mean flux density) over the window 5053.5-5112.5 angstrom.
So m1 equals 9.95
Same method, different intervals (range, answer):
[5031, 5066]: 9.44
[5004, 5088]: 9.52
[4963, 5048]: 9.7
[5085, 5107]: 10.3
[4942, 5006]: 10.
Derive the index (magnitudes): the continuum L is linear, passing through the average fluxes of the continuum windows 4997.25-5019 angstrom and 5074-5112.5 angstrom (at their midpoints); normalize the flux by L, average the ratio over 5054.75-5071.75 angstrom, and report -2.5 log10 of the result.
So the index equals 0.05 mag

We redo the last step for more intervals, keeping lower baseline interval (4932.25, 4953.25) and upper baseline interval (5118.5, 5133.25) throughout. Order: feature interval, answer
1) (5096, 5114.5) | -0.10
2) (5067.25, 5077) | 0.03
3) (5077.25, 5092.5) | 0.04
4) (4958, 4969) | -0.01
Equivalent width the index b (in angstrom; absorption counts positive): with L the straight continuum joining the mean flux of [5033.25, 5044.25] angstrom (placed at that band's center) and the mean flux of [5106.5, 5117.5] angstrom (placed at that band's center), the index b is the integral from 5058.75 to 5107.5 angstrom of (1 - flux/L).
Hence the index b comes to -1.18 angstrom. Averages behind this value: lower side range 9.21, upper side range 10.2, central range 10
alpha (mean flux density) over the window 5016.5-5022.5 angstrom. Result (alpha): 9.06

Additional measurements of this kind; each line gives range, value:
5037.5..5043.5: 9.01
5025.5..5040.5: 9.36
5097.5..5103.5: 11.3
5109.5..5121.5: 10.2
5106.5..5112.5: 10.3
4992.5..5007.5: 10.3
